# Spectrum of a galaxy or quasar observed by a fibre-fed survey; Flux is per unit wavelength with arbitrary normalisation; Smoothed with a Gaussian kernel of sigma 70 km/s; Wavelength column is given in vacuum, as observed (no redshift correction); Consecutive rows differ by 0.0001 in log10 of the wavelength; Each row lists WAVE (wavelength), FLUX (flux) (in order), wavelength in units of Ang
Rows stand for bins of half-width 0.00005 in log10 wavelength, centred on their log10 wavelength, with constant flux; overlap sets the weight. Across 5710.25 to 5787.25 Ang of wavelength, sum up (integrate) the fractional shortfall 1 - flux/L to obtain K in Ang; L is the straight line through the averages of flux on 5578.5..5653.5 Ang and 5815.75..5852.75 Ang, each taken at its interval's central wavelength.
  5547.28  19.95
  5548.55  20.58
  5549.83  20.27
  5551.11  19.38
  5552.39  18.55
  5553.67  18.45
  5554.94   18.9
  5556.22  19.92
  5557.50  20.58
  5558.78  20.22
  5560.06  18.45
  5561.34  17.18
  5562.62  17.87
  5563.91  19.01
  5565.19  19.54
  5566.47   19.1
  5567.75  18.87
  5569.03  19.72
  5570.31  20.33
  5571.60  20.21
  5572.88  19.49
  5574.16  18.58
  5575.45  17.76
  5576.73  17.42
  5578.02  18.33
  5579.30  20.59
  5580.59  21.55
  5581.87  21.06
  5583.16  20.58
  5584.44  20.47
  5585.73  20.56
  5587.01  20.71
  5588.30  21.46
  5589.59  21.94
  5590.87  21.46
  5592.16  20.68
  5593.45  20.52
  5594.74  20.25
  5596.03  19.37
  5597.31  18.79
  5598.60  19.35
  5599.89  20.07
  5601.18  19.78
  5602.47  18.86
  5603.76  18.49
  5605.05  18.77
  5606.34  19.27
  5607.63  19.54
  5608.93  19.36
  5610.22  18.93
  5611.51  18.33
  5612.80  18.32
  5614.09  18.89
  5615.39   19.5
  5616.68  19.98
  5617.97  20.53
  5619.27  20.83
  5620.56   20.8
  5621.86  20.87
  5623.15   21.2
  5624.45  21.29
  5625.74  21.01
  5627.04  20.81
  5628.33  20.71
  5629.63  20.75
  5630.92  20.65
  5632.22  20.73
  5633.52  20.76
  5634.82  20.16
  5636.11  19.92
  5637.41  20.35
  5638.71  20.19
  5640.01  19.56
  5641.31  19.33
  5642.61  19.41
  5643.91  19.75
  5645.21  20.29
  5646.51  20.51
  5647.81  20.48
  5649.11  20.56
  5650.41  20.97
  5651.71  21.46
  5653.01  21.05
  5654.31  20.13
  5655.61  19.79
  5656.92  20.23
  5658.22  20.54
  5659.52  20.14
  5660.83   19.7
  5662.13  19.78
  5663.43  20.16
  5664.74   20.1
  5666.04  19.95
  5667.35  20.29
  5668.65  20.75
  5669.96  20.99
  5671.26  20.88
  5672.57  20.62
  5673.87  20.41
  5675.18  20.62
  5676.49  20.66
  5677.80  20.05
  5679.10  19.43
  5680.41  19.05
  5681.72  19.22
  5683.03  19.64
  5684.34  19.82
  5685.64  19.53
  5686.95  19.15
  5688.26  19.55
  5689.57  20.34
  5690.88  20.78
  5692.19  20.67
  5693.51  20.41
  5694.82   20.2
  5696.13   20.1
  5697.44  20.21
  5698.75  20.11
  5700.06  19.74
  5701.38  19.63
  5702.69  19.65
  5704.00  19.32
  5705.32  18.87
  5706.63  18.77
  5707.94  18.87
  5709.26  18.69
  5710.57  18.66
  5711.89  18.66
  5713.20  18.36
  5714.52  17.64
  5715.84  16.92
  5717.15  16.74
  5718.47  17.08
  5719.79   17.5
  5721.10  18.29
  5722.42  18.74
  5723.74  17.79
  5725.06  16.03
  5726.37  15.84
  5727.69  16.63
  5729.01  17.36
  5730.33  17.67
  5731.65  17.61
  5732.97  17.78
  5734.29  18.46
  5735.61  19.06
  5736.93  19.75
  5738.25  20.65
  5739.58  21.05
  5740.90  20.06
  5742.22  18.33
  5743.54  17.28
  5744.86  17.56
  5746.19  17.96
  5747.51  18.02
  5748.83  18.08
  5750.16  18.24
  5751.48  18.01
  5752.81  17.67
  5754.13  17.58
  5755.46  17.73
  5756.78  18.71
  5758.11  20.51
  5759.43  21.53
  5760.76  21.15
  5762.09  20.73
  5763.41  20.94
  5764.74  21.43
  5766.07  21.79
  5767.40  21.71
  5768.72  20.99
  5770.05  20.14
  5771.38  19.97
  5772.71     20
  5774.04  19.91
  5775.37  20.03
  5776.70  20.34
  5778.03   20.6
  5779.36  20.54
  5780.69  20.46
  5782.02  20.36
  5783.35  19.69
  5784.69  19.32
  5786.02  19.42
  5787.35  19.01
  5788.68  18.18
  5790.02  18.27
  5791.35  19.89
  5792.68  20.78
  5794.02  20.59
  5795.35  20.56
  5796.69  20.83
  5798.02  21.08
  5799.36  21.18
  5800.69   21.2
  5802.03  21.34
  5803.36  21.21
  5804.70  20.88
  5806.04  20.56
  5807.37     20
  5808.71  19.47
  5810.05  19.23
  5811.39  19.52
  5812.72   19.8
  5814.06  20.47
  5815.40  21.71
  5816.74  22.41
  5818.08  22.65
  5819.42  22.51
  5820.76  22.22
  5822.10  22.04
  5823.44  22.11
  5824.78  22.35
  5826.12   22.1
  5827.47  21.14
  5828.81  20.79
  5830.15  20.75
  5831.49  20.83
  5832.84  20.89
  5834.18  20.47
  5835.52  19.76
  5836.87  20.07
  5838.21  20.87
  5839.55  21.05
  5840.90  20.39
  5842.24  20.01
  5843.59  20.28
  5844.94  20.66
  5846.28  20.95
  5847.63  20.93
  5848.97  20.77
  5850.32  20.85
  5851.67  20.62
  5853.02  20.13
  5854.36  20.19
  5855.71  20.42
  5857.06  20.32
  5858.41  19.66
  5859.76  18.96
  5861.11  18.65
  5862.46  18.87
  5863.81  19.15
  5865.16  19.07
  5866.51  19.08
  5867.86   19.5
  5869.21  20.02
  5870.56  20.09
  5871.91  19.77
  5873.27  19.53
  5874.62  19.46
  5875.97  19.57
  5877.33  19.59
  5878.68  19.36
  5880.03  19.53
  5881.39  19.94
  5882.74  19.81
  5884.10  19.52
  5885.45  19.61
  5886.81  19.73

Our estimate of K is 6.6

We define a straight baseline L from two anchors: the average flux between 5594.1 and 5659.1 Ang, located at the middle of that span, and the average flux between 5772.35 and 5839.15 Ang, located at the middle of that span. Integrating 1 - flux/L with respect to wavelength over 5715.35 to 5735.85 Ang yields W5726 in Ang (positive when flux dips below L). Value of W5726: 2.94 Ang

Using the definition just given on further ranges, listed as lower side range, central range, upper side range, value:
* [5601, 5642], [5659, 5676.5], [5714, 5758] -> -1.1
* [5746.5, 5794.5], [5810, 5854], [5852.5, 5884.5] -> -2.9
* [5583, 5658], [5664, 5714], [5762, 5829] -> 1.4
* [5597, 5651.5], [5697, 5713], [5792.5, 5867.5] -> 0.8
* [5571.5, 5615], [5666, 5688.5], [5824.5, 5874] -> -0.2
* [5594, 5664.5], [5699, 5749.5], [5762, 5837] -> 5.1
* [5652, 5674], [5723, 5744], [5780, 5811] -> 2.1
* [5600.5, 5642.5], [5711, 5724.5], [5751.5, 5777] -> 1.5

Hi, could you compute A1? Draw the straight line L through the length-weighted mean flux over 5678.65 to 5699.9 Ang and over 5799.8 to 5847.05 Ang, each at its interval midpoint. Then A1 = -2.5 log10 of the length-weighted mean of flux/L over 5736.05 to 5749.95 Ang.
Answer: 0.08 mag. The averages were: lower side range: 19.9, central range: 18.9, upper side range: 20.9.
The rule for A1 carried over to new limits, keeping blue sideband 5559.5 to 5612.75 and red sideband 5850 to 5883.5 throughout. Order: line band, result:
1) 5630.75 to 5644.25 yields -0.025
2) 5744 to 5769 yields 0.010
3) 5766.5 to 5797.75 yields -0.025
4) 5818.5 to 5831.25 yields -0.111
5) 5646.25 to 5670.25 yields -0.043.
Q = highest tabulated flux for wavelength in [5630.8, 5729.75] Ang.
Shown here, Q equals 21.46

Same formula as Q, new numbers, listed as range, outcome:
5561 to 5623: 21.94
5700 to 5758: 21.05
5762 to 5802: 21.79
